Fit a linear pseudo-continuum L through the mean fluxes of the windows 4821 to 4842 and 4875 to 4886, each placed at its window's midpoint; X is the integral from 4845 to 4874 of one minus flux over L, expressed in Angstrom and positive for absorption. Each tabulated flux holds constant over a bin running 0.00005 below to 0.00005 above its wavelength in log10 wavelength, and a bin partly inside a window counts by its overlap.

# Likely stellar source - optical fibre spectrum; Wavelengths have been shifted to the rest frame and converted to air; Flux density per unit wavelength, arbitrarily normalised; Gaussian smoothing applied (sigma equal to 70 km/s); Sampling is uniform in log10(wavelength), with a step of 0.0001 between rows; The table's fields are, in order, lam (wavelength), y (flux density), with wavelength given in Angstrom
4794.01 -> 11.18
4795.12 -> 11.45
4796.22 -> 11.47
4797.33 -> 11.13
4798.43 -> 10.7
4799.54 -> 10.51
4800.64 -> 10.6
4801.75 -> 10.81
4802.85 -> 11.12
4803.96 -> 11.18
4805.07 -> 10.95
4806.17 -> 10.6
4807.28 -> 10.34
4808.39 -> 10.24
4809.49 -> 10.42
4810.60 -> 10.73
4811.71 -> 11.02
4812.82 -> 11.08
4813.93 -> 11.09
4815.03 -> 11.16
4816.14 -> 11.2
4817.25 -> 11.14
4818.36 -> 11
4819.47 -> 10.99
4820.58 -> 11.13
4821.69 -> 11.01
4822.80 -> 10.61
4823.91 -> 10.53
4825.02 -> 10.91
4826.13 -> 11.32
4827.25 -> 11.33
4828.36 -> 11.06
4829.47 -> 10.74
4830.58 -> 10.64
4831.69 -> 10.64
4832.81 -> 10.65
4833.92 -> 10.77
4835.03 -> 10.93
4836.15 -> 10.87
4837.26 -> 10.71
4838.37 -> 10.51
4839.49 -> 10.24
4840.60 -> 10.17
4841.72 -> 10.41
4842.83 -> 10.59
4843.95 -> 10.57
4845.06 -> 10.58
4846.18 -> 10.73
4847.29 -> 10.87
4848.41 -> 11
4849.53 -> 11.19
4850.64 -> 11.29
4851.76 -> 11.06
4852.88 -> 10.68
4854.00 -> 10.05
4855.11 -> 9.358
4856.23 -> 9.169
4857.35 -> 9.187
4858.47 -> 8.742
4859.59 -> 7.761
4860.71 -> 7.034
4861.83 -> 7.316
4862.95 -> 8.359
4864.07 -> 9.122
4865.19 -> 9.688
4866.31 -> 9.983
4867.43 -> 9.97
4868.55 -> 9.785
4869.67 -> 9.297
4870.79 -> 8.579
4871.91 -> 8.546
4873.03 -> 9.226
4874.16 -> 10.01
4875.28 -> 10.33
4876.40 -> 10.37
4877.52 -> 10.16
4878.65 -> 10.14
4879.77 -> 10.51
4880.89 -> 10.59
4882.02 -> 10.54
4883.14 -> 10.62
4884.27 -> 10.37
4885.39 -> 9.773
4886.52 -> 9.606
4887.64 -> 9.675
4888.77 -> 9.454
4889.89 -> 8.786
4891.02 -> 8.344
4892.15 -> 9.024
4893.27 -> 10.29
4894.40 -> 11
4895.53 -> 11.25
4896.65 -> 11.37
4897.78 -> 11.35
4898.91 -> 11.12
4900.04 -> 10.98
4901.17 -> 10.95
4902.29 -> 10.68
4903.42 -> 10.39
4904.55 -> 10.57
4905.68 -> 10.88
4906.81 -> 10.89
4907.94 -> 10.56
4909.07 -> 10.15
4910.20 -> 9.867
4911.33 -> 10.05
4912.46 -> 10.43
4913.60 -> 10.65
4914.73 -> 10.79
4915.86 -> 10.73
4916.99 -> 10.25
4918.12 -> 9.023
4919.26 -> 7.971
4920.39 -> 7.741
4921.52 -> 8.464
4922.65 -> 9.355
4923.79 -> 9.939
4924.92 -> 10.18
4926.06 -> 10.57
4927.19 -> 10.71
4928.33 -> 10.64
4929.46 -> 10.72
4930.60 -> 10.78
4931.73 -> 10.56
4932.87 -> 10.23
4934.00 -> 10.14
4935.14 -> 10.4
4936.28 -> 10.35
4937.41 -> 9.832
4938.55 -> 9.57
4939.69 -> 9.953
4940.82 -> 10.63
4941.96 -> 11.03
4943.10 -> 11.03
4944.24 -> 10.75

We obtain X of 2.67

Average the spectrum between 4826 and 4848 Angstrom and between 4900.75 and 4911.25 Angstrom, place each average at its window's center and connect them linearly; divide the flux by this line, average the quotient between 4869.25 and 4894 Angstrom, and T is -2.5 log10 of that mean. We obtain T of 0.09 mag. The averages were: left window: 10.7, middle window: 9.75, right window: 10.5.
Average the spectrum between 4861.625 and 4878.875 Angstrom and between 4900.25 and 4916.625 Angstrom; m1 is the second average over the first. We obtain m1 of 1.12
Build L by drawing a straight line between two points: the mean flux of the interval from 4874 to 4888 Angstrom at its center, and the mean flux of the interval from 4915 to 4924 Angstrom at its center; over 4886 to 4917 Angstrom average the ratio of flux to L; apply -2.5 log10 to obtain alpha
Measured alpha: -0.08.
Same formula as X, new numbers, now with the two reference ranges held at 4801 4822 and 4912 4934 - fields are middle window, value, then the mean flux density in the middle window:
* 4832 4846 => 0.1 Angstrom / 10.6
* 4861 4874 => 1.7 Angstrom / 9.07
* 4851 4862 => 1.5 Angstrom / 9.13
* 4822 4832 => -0.1 Angstrom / 10.9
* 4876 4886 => 0.0 Angstrom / 10.3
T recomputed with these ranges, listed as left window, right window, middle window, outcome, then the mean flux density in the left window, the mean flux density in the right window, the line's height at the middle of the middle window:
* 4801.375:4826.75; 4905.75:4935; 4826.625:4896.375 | 0.055 mag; 10.9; 10.1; 10.5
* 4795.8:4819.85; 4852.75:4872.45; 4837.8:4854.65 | -0.118 mag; 10.9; 9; 9.56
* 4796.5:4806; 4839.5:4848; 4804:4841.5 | -0.010 mag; 10.9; 10.6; 10.7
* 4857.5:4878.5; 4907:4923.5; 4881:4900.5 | -0.086 mag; 9.15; 9.74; 9.43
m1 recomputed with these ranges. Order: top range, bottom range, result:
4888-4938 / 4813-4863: 0.98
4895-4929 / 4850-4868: 1.10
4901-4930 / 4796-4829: 0.93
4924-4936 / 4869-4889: 1.06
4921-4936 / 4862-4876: 1.09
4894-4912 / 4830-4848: 1.01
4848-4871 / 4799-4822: 0.87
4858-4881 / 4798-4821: 0.86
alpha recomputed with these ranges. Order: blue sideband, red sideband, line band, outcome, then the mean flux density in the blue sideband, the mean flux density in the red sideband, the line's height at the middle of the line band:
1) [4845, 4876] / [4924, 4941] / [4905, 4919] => -0.02 mag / 9.59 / 10.3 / 10.1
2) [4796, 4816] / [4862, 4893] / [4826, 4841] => -0.04 mag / 10.8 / 9.64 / 10.4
